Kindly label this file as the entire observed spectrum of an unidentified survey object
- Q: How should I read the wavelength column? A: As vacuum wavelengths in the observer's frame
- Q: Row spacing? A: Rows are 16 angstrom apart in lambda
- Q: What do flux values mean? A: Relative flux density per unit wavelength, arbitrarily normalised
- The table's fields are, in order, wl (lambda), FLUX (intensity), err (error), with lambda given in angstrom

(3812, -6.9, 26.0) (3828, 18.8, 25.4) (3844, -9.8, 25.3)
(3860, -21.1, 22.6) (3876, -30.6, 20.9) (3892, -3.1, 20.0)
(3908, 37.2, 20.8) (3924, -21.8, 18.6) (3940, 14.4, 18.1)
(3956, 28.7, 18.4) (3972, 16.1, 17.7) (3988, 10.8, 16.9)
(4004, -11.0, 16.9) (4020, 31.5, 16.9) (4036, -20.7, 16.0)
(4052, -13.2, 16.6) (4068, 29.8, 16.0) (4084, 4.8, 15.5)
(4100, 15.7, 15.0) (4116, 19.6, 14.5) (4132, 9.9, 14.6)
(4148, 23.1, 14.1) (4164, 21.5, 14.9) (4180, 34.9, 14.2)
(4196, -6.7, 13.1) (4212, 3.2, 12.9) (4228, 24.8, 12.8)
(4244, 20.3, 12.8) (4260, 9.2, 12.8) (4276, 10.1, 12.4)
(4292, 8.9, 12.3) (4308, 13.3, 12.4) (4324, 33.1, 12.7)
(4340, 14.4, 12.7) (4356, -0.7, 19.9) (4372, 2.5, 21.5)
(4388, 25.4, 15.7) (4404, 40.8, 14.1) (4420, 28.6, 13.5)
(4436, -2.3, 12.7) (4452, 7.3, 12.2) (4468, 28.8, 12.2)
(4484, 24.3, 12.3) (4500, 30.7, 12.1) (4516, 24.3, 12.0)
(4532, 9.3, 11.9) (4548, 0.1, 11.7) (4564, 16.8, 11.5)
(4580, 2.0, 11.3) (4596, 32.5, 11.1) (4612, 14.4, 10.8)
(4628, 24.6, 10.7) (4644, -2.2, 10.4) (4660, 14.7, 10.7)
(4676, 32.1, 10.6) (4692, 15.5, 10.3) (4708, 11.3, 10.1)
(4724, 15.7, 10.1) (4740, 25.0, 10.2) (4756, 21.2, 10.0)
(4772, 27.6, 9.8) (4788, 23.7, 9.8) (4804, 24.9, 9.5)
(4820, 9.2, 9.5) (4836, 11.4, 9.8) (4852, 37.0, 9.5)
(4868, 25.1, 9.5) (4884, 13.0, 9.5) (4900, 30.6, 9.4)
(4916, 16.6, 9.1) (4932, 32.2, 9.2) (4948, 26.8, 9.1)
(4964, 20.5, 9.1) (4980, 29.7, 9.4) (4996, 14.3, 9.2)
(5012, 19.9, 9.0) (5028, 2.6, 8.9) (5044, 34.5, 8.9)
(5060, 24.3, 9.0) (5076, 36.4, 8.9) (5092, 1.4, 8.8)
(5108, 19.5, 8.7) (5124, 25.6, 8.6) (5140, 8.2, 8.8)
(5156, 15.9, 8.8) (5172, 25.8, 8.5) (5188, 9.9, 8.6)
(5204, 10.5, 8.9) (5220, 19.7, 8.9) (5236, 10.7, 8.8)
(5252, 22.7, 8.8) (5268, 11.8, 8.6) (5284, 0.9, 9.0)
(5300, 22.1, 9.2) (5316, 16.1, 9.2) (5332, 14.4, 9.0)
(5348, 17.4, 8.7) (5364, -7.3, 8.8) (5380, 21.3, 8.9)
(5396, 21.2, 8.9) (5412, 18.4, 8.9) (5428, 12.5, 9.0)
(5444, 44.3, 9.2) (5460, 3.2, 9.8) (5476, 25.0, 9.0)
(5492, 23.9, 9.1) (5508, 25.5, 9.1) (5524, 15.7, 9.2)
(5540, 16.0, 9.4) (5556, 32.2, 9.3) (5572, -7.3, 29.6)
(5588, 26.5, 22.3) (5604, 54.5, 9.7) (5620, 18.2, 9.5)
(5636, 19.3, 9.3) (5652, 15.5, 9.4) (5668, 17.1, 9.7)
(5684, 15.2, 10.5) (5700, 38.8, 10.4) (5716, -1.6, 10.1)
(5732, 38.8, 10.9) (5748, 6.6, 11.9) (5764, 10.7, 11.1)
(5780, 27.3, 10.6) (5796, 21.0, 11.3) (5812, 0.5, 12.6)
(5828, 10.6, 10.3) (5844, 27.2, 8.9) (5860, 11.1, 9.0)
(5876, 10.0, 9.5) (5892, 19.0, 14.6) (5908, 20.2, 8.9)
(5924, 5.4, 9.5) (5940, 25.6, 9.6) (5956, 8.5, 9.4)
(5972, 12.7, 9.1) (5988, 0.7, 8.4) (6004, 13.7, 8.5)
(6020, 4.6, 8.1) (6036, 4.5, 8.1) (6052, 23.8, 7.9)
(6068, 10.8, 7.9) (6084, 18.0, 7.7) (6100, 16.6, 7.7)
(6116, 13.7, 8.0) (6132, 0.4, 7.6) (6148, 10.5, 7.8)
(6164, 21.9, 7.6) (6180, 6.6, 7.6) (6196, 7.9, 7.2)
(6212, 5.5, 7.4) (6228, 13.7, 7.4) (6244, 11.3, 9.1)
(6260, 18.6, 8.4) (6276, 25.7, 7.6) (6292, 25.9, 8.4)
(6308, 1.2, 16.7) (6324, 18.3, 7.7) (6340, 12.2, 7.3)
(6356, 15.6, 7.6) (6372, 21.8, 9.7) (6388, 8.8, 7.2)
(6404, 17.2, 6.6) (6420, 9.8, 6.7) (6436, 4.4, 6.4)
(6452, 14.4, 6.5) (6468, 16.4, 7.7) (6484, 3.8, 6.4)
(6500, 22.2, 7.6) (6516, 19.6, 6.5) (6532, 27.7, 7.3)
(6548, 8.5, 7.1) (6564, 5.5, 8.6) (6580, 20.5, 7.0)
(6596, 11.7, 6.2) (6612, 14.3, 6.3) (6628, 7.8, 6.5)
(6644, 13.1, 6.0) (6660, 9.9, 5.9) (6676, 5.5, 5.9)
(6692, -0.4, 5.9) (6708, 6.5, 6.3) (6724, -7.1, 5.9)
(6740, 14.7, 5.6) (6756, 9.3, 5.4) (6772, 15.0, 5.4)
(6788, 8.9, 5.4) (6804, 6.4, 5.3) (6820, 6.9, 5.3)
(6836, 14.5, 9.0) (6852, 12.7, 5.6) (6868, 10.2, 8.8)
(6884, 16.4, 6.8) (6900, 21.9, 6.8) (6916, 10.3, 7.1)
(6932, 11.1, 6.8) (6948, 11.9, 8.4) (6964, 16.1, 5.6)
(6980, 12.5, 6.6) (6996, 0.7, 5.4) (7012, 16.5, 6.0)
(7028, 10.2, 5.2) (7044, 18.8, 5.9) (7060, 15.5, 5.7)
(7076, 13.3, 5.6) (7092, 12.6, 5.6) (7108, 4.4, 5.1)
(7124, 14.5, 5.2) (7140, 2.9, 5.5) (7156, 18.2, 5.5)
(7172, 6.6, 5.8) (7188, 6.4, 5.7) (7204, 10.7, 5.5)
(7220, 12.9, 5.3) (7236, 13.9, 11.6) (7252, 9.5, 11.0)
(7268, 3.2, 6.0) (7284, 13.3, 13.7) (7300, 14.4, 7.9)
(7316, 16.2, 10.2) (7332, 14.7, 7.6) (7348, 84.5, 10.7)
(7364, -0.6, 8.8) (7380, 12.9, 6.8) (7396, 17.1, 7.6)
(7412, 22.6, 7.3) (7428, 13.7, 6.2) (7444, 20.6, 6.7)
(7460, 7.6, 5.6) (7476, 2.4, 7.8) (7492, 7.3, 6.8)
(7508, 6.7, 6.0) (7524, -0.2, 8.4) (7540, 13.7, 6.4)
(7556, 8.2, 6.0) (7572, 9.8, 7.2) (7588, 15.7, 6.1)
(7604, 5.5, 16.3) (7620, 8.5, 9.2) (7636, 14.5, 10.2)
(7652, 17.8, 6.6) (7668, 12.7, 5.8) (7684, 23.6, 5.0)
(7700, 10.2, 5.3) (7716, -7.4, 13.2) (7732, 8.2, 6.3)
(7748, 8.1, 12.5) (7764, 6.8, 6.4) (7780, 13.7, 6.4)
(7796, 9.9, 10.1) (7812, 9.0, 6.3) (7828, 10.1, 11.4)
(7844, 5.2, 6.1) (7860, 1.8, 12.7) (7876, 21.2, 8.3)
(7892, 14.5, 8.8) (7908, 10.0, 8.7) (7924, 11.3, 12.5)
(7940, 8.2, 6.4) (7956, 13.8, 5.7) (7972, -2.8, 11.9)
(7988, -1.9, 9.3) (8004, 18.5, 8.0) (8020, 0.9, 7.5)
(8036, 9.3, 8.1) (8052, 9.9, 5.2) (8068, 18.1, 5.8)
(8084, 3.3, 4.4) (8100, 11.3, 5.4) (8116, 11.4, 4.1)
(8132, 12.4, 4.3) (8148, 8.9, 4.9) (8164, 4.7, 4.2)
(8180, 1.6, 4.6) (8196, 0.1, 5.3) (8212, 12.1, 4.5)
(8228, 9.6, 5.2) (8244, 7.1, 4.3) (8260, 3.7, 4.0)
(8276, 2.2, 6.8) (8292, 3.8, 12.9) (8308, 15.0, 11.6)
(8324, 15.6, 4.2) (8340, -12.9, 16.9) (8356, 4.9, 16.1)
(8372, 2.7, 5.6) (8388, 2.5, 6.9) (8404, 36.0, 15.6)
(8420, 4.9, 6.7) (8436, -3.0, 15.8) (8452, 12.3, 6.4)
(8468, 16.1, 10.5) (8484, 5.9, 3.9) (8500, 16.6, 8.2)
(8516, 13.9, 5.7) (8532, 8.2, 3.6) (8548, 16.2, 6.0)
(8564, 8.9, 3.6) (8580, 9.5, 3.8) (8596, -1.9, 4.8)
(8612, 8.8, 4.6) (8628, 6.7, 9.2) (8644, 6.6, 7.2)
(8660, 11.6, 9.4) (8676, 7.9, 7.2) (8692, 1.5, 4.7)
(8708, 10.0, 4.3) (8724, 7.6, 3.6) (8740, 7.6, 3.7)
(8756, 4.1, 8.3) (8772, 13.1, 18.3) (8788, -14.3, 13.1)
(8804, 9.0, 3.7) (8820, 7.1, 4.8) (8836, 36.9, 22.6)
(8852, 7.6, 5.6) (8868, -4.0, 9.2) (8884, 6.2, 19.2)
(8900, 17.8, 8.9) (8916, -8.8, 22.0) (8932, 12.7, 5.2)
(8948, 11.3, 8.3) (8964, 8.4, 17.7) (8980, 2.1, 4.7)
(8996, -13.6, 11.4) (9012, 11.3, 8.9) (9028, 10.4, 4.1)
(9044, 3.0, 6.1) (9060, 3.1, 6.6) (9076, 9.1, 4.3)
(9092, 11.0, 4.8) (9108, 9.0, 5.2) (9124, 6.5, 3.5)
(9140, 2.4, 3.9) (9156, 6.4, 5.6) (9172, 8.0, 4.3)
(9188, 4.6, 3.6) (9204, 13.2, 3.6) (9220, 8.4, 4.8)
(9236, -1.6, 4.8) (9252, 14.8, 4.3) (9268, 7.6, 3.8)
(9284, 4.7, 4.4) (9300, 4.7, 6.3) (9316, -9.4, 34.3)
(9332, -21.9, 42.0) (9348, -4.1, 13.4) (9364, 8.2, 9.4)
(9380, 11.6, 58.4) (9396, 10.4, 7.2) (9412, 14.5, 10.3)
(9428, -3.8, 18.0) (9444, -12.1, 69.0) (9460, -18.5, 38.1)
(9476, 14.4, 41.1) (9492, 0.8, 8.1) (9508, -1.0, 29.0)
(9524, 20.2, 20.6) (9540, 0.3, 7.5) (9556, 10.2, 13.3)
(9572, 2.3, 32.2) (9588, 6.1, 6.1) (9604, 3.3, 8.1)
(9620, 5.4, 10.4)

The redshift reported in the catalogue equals 0.12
